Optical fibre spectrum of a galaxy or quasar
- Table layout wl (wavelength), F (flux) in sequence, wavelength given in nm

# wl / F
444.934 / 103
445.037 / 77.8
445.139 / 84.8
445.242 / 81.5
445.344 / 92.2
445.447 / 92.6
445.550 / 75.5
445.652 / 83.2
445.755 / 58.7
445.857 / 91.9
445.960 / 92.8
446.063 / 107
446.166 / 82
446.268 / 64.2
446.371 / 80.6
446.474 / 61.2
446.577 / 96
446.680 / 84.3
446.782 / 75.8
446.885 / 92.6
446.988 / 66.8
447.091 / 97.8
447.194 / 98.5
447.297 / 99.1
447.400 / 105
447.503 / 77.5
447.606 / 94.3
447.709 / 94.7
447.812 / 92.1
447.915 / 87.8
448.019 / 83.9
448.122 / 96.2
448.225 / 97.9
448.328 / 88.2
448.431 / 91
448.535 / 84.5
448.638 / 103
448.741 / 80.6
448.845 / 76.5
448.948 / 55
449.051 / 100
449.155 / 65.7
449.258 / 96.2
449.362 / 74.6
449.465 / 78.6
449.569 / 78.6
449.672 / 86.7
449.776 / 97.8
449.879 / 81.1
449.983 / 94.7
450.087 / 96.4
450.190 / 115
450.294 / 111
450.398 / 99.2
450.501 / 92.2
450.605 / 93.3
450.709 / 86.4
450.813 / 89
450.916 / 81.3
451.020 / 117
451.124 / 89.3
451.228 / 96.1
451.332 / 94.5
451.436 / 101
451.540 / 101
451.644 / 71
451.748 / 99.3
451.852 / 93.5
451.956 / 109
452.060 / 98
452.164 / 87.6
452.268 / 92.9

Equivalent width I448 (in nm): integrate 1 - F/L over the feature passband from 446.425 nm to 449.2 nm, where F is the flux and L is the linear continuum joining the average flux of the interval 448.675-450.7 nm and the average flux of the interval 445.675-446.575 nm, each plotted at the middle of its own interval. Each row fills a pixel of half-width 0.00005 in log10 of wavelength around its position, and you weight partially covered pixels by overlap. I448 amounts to -0.09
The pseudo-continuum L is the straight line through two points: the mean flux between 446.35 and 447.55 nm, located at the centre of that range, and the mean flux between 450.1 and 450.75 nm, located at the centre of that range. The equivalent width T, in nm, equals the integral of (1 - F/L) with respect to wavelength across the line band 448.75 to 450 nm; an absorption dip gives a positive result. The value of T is 0.18 nm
